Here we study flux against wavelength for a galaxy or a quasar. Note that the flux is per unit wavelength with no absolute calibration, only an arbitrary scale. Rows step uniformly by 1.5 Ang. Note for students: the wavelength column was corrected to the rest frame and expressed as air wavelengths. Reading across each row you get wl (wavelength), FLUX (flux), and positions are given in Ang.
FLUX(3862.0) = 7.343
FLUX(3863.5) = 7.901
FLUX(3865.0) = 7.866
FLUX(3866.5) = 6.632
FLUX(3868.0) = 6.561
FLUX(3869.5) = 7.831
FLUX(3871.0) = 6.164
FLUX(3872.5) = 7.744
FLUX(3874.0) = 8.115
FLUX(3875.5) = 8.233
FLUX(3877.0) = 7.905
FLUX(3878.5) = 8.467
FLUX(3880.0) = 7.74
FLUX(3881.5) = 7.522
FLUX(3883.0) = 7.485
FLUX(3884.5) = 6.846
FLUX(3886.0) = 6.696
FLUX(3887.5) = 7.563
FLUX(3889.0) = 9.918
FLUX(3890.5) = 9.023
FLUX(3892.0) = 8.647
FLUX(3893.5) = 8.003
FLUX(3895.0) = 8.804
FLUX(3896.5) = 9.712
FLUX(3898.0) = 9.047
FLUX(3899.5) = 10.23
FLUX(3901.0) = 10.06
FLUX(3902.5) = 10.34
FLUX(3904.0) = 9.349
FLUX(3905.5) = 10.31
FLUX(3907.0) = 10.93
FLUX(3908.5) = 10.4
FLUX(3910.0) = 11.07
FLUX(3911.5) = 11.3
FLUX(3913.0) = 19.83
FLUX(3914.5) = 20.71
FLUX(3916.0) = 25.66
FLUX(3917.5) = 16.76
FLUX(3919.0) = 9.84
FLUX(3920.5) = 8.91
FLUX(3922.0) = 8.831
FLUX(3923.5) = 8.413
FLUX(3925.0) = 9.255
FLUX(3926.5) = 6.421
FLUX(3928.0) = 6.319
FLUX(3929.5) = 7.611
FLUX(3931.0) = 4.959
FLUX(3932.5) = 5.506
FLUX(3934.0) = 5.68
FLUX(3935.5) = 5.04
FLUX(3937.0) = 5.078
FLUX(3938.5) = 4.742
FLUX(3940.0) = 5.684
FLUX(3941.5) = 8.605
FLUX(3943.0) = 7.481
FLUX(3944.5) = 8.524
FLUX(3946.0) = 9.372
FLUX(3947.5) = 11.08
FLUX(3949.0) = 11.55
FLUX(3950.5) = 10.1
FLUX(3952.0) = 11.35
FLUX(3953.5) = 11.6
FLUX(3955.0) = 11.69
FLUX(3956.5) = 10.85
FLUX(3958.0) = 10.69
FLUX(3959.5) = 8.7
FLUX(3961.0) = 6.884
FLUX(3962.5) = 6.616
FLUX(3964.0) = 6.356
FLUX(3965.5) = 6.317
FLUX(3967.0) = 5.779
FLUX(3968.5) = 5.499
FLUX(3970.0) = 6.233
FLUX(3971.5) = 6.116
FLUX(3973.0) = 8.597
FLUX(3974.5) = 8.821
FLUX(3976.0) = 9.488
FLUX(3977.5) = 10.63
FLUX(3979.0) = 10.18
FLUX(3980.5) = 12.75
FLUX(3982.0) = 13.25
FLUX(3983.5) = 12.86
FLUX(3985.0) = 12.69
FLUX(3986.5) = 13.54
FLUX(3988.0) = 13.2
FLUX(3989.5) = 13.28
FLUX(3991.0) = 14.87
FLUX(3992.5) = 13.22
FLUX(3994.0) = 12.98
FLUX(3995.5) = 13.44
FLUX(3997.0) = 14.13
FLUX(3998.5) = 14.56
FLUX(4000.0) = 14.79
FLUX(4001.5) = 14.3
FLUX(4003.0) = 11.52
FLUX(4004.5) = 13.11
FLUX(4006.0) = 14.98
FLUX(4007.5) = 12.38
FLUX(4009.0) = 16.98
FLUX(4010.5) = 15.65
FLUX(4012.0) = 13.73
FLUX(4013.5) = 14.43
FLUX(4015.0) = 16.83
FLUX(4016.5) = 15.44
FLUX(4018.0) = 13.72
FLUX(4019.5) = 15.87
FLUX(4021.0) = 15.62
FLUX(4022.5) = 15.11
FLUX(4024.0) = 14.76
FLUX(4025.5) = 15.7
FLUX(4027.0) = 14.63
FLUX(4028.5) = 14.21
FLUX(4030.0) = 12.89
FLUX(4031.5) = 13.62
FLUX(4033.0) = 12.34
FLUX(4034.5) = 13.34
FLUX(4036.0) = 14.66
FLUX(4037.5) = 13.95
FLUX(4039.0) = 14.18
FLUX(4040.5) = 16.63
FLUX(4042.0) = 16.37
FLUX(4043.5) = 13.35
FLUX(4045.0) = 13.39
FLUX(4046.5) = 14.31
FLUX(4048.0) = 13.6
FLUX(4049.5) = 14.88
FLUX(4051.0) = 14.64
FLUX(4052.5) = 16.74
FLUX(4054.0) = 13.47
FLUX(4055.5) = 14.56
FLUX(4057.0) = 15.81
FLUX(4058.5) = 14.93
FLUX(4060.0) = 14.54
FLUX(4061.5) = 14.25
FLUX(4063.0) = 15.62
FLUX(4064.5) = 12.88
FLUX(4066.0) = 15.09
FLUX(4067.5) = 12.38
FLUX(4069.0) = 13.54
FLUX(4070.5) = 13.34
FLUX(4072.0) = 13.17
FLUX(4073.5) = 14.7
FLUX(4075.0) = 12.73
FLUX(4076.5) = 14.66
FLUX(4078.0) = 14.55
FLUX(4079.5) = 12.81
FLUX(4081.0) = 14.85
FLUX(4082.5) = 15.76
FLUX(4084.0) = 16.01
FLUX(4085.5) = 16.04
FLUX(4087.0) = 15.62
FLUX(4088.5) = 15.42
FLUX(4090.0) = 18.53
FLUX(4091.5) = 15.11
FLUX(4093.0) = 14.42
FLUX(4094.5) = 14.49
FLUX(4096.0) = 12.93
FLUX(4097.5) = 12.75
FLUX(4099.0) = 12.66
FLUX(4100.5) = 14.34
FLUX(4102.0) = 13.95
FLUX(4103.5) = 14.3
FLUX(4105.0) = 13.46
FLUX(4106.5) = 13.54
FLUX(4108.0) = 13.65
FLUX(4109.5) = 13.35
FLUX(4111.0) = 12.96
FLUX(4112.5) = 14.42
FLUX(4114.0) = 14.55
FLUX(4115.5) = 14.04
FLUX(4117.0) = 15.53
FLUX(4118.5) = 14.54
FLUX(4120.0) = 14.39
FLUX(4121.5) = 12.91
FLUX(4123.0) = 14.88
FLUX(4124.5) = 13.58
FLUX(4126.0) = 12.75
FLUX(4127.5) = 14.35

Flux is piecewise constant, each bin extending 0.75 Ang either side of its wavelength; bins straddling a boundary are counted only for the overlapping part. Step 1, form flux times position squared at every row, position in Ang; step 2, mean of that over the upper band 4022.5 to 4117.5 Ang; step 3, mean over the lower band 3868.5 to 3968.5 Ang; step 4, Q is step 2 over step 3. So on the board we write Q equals 1.70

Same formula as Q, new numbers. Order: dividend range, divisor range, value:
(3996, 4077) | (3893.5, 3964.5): 1.56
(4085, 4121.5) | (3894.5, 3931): 1.41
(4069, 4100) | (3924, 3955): 1.97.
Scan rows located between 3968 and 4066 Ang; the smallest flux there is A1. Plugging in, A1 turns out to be 5.499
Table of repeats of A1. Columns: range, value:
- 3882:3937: 4.959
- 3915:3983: 4.742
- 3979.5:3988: 12.69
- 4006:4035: 12.34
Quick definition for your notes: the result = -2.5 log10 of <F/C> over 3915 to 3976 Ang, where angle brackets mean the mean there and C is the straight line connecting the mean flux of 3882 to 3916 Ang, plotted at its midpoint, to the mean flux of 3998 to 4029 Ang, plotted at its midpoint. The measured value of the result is 0.37 mag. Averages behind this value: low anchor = 10.6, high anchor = 14.7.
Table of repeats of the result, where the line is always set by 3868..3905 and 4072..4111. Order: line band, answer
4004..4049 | -0.168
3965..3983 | 0.248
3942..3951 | 0.054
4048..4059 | -0.127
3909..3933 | -0.219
